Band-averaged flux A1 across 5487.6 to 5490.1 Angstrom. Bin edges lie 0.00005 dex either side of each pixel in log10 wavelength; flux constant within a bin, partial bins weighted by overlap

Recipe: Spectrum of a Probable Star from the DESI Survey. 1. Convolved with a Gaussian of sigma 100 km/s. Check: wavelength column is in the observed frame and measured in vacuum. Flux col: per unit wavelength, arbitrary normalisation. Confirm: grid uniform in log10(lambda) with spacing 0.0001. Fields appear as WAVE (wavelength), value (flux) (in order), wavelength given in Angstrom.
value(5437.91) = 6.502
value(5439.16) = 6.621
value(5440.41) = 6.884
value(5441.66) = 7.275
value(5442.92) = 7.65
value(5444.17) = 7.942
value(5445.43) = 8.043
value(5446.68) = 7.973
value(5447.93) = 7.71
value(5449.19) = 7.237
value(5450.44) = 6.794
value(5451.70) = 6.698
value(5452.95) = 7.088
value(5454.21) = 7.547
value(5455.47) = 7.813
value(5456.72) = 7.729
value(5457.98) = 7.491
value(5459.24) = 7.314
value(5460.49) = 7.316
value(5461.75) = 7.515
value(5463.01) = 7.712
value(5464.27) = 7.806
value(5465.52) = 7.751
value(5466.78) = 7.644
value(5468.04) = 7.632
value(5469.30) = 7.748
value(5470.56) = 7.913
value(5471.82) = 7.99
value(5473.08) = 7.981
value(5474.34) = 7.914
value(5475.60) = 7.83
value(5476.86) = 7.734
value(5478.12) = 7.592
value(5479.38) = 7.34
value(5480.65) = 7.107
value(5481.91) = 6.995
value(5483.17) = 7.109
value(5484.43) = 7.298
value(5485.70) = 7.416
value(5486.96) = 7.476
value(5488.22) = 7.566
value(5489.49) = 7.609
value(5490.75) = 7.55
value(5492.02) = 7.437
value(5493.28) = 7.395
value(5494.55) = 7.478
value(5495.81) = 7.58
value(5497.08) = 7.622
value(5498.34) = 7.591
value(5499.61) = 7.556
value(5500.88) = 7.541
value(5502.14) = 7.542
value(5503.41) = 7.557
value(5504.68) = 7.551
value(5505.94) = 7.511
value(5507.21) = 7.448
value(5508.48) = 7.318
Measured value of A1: 7.57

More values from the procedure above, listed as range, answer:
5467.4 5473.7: 7.85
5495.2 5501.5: 7.57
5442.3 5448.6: 7.86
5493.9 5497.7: 7.55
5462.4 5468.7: 7.71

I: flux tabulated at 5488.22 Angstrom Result 7.566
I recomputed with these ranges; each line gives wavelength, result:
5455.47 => 7.813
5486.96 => 7.476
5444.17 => 7.942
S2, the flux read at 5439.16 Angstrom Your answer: 6.621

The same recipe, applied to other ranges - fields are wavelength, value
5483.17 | 7.109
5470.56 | 7.913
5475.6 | 7.83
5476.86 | 7.734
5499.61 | 7.556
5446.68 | 7.973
